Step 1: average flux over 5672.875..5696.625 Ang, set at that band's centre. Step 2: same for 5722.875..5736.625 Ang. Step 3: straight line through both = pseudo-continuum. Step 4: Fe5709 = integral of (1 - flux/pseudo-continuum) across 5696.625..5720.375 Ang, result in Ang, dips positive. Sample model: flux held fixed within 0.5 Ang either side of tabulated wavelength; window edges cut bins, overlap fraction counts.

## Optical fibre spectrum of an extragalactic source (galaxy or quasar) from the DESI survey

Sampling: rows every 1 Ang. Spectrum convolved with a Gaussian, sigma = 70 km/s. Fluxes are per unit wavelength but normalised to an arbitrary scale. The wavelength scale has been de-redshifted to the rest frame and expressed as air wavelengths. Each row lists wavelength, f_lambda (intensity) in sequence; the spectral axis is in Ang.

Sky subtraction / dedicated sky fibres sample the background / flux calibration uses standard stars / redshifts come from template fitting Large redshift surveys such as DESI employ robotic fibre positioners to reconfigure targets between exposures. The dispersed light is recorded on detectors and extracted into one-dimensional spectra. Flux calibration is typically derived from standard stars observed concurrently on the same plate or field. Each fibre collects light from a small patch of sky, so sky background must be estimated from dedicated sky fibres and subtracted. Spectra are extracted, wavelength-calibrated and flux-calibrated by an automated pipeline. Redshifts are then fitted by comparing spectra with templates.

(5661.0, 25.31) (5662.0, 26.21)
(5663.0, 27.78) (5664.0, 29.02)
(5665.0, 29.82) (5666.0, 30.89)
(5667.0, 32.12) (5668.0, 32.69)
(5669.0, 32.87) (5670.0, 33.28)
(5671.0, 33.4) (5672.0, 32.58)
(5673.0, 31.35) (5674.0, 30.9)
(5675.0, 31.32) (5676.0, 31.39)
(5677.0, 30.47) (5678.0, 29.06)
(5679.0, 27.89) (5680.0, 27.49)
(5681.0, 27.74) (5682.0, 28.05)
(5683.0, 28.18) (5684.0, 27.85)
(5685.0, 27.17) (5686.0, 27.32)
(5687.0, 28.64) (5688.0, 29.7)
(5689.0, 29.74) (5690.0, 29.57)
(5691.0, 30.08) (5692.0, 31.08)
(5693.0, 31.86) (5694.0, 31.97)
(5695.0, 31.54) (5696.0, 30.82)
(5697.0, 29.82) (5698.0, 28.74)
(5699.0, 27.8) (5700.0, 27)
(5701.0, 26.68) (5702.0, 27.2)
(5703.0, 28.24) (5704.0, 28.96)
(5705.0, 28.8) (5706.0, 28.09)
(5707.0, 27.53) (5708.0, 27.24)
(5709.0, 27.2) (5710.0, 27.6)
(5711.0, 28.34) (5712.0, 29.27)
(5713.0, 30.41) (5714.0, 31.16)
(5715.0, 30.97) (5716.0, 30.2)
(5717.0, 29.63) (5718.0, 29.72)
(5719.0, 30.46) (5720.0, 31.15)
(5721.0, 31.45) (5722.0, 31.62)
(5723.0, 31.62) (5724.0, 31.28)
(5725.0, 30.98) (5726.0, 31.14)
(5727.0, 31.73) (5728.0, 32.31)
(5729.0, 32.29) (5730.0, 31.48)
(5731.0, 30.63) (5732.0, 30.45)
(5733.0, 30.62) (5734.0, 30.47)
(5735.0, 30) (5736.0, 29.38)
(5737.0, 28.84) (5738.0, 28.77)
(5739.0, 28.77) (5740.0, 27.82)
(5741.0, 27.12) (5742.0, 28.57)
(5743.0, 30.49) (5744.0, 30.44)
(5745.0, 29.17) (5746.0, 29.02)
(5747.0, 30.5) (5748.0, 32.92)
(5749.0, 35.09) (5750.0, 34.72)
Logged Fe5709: 1.19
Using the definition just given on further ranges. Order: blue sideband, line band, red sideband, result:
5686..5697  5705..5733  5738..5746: -0.6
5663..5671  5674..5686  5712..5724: 0.9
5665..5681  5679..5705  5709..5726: 1.5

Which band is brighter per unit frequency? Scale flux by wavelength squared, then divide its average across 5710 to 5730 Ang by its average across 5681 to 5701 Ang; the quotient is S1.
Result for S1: 1.06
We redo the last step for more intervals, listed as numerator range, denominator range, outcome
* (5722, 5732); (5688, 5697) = 1.04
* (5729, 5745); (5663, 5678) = 0.97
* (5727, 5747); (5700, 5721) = 1.04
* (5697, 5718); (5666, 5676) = 0.90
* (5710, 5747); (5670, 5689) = 1.04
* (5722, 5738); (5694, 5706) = 1.08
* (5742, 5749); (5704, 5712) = 1.11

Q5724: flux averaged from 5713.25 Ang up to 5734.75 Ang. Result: 31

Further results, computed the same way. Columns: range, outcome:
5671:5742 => 29.7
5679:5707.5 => 28.8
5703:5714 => 28.5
